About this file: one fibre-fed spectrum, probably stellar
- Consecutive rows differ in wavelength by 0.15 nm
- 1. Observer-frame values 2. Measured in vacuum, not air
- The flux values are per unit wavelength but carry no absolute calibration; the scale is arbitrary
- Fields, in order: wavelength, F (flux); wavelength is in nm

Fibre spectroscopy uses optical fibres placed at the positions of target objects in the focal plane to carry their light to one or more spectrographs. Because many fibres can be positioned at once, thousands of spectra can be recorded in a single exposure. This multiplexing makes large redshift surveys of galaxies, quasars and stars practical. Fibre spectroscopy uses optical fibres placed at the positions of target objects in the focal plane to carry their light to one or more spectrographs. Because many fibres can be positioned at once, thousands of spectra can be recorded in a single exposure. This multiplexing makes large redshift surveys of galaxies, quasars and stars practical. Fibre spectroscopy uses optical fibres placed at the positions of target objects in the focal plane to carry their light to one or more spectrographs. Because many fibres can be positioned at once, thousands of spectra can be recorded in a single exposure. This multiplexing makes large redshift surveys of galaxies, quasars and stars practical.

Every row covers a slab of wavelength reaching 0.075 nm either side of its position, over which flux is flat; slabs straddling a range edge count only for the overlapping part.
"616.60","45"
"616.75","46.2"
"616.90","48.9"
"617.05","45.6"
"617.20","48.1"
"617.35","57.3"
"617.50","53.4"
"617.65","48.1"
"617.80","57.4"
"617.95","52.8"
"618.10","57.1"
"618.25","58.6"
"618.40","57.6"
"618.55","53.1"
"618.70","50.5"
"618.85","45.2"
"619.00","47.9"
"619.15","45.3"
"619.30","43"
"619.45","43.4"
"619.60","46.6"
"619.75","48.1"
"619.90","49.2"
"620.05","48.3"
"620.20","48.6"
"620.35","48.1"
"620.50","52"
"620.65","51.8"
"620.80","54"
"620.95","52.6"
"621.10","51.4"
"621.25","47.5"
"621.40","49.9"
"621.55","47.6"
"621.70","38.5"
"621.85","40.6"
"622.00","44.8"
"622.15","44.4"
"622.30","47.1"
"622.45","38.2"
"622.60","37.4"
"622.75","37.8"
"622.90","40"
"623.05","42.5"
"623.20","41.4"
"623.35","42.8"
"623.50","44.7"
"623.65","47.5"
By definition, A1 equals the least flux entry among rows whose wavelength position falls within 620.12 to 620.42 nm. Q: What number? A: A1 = 48.1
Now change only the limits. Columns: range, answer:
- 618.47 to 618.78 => 50.5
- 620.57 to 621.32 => 47.5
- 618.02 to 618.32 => 57.1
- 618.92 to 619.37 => 43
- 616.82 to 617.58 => 45.6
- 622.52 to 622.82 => 37.4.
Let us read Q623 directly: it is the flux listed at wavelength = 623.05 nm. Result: 42.5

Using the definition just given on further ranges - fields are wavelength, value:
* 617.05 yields 45.6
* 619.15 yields 45.3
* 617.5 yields 53.4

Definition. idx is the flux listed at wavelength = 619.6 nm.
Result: 46.6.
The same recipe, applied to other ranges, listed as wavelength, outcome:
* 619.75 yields 48.1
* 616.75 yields 46.2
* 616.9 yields 48.9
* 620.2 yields 48.6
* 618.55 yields 53.1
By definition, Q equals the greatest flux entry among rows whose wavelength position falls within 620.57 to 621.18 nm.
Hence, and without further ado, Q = 54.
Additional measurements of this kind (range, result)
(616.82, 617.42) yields 57.3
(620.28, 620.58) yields 52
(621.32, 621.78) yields 49.9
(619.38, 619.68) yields 46.6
